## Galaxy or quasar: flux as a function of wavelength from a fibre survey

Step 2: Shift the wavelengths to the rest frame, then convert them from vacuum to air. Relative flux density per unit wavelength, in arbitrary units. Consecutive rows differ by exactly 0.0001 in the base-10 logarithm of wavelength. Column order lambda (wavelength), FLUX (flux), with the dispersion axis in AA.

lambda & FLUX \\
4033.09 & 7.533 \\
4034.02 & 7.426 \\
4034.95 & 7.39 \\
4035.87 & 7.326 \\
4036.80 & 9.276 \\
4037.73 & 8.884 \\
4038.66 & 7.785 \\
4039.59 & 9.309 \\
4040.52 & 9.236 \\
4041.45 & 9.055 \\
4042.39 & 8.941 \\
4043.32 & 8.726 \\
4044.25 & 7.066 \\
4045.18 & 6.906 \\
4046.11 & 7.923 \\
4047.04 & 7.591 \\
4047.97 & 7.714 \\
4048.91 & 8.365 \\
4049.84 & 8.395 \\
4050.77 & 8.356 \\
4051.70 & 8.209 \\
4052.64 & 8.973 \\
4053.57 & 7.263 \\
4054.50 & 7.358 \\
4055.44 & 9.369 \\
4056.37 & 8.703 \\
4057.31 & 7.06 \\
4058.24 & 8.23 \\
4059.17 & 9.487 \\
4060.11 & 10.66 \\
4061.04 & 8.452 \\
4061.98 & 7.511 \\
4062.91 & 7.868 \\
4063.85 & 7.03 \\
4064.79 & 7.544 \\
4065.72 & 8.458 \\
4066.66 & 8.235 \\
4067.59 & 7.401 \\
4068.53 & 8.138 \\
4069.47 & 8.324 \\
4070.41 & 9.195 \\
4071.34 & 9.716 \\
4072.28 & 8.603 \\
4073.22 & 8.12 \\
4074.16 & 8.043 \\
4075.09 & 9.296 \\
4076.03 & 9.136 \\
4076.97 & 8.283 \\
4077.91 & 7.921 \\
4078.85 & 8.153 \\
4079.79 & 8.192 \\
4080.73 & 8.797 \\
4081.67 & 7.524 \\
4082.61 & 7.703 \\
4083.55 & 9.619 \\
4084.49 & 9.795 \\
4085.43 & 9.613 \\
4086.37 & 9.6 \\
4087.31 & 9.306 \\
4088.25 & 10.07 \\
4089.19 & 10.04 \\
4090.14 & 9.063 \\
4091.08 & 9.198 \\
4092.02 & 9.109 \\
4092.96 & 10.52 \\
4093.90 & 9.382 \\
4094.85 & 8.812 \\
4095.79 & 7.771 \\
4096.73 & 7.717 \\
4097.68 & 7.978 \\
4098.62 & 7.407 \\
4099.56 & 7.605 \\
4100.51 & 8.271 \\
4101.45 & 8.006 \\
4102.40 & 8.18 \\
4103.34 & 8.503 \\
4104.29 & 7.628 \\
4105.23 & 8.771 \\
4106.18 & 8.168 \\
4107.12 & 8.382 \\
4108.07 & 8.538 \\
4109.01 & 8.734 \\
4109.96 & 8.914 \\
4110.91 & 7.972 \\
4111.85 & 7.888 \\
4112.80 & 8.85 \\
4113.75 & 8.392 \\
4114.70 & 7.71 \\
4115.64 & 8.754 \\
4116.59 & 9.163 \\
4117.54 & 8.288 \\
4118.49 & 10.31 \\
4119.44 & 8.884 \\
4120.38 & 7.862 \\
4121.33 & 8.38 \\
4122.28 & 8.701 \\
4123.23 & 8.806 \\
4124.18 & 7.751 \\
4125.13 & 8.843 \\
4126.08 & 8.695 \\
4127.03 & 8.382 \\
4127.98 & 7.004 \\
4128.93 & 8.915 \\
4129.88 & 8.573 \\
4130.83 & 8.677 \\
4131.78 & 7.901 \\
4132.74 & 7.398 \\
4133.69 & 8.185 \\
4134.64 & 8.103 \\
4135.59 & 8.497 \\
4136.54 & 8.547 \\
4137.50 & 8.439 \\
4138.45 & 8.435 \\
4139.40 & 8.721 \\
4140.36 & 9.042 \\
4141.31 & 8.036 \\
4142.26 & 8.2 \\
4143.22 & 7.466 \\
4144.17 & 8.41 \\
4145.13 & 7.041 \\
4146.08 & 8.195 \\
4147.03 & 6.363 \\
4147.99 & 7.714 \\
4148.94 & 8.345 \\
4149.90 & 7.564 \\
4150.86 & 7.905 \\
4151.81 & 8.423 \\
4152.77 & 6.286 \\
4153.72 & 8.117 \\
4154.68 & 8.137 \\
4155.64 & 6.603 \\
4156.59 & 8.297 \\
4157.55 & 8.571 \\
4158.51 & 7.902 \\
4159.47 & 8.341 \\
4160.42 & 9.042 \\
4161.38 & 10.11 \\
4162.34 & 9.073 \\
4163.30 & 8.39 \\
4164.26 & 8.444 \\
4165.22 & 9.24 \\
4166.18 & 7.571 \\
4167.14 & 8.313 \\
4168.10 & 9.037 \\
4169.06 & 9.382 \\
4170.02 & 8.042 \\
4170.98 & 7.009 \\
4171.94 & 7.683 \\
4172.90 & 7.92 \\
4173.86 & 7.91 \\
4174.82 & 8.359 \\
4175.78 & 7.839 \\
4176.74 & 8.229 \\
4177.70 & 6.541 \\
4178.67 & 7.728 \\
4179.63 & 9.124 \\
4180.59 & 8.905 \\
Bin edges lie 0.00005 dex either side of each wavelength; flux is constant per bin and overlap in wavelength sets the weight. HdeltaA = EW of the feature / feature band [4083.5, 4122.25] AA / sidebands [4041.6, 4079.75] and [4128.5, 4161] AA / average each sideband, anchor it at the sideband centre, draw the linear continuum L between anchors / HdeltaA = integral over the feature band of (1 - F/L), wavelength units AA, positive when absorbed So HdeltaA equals -2.5 AA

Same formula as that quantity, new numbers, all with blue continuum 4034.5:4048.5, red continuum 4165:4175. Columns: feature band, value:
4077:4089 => -1.0 AA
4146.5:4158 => 0.7 AA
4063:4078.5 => -0.2 AA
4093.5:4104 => 0.1 AA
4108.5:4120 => -0.6 AA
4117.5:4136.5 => -0.5 AA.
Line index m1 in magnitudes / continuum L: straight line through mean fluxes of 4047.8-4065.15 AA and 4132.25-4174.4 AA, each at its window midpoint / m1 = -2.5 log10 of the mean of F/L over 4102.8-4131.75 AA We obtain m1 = -0.04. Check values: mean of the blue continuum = 8.25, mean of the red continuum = 8.15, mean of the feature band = 8.47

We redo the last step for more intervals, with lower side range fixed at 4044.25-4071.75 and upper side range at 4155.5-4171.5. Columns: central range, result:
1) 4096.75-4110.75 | 0.016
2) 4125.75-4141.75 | 0.009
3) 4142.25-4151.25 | 0.100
